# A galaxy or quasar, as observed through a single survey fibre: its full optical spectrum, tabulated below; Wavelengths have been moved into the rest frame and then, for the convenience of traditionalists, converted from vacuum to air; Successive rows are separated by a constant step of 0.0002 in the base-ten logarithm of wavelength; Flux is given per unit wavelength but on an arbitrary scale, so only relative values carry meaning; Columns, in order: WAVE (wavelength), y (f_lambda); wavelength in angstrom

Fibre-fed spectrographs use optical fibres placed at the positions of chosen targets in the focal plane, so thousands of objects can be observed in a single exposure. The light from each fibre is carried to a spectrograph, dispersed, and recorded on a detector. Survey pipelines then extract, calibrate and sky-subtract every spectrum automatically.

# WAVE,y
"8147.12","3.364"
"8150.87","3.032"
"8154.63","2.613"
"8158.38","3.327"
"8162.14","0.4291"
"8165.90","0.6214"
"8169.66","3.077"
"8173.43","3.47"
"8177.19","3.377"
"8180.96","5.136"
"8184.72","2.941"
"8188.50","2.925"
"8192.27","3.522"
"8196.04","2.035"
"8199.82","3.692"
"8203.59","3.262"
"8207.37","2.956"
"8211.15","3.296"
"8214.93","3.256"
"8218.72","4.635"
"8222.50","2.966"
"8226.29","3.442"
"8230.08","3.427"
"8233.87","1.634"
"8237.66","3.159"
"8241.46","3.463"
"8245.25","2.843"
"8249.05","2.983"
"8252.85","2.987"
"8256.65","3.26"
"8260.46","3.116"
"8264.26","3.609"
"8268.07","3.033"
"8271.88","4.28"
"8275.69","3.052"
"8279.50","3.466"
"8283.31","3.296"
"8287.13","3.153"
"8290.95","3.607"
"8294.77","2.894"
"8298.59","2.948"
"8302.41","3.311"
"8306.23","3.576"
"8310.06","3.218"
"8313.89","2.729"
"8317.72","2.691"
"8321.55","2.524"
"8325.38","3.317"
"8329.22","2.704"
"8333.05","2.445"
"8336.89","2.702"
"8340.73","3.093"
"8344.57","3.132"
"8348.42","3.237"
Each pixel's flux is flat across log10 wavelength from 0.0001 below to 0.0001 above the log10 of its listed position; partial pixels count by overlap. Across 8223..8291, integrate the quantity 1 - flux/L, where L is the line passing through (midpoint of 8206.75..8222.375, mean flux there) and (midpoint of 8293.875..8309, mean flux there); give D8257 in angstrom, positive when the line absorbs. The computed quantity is 3.32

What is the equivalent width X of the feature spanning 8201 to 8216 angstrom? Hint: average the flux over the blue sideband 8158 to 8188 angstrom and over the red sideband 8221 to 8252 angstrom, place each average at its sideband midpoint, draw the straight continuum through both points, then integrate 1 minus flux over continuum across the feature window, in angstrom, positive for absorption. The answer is -1.6 angstrom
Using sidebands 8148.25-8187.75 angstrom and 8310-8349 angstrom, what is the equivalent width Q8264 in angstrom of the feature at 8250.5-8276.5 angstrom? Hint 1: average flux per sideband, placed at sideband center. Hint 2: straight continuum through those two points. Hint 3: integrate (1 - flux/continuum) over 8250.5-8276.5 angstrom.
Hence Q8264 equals -4.5 angstrom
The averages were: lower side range 2.82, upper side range 2.86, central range 3.34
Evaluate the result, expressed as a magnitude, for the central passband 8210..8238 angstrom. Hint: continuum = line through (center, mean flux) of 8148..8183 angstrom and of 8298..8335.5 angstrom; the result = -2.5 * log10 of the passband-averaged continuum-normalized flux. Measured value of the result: -0.13 mag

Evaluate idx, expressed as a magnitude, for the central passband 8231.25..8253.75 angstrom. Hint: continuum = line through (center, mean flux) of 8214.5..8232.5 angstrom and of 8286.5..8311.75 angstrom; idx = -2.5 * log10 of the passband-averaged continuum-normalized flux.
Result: 0.20 mag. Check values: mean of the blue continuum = 3.51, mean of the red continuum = 3.25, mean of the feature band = 2.86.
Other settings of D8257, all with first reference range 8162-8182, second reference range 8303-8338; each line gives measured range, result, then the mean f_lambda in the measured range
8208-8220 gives -3.36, 3.6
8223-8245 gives -1.39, 3.01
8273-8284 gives -1.83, 3.34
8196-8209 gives -1.48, 3.12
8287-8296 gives -1.19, 3.25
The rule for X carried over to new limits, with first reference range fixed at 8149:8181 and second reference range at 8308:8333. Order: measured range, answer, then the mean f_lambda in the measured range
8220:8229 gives -1.98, 3.32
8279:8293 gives -2.86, 3.37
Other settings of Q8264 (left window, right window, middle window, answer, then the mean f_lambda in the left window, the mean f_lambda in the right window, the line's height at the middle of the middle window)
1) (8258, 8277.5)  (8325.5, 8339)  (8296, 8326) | -0.77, 3.41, 2.72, 2.95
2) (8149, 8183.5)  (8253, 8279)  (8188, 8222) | -3.04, 2.79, 3.37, 3.02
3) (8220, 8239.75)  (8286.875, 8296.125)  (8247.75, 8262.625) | -0.04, 2.98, 3.25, 3.09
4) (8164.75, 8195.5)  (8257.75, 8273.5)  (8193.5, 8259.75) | 3.73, 3.15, 3.48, 3.33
